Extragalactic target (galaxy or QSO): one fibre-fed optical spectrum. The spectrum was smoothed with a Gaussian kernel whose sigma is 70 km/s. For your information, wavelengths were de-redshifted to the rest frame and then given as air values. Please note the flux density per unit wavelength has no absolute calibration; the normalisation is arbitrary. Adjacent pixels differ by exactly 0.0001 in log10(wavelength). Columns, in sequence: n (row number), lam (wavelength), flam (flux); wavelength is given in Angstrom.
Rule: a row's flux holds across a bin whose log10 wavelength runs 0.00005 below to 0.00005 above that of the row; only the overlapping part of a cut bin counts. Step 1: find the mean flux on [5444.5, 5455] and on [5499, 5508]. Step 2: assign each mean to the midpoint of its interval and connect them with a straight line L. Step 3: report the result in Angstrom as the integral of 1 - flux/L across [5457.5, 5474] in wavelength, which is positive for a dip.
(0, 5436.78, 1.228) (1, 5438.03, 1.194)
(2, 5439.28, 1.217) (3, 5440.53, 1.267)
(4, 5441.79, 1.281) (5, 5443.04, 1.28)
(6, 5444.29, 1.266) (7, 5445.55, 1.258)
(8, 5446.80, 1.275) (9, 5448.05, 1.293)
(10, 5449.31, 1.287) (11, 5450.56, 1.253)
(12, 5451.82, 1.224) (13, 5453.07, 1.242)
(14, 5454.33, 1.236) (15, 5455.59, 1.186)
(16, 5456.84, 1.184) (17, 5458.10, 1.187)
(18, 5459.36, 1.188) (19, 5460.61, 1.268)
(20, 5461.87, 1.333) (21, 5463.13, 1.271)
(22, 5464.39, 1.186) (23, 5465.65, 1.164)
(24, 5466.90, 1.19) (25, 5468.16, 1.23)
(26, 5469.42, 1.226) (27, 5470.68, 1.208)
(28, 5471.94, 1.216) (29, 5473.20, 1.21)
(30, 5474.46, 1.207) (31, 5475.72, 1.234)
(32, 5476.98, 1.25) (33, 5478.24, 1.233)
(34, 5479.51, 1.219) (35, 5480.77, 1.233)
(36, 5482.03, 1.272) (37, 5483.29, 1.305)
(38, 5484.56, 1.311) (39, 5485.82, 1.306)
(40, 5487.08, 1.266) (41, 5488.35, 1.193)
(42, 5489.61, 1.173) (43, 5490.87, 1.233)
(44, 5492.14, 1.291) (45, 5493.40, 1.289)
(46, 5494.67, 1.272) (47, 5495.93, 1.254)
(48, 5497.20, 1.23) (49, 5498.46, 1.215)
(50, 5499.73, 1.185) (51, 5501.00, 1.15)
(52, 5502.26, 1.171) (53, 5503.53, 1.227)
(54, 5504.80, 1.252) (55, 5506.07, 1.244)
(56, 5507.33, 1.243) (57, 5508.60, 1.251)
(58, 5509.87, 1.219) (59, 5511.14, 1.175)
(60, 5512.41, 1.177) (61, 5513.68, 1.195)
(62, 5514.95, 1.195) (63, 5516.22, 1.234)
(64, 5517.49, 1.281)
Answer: 0.3 Angstrom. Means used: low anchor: 1.26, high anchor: 1.21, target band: 1.22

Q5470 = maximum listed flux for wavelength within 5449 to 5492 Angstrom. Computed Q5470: 1.333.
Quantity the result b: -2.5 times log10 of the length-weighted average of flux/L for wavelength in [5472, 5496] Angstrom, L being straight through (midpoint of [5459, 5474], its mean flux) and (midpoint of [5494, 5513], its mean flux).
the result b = -0.02 mag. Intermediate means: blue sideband 1.23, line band 1.25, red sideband 1.22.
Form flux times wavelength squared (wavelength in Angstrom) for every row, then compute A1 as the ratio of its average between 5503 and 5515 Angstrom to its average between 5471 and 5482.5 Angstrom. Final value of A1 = 1.0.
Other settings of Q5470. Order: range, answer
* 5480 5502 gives 1.311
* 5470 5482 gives 1.25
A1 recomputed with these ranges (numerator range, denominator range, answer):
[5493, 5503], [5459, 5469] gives 1.00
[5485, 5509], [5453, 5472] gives 1.03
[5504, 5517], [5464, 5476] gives 1.02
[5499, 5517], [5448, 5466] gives 1.00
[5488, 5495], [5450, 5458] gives 1.03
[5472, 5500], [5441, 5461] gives 1.01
